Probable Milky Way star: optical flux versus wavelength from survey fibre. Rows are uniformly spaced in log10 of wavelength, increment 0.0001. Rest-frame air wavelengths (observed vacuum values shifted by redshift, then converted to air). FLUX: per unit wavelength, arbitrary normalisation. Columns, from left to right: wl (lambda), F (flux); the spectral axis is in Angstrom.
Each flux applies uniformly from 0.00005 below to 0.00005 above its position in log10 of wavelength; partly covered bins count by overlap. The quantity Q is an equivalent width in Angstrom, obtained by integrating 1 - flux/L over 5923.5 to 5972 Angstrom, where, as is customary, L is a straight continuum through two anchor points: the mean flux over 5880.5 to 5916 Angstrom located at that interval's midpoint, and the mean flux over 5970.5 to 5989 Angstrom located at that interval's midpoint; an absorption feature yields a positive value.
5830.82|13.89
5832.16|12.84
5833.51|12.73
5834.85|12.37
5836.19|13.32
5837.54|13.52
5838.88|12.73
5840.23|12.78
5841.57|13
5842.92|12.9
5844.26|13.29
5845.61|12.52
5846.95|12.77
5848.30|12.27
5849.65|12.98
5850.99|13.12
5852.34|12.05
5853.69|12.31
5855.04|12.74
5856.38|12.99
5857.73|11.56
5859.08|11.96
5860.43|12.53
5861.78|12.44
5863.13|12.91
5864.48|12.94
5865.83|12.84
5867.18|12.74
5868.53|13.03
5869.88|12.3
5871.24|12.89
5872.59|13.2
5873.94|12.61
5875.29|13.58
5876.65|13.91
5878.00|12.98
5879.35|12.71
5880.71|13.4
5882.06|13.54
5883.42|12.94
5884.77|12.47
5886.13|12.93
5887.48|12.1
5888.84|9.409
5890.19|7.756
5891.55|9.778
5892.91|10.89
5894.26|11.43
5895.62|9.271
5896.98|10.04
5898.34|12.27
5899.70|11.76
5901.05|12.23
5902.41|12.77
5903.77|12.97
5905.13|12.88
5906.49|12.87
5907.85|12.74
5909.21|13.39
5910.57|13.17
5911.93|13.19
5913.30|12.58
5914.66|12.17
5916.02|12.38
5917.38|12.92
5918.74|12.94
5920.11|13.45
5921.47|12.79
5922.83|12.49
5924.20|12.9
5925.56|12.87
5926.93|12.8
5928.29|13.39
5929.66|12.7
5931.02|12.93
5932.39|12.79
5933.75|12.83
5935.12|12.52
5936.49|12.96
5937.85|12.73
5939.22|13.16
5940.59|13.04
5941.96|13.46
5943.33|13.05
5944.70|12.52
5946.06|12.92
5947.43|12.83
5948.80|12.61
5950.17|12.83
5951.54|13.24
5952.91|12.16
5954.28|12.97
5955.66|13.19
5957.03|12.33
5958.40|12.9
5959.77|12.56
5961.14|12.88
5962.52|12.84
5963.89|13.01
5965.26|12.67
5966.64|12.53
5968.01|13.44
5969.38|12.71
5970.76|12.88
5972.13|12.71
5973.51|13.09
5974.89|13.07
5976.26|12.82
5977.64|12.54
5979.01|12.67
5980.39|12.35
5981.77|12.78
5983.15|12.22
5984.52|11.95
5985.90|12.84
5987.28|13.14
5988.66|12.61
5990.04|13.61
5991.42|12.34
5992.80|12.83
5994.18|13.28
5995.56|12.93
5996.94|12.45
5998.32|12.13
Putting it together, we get -1.81 Angstrom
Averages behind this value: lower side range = 11.9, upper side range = 12.7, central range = 12.9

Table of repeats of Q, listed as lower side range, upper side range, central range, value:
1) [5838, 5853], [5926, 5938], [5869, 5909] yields 2.21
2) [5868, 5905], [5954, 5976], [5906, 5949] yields -1.42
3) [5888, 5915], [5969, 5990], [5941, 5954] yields -0.60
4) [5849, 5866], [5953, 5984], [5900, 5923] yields -0.27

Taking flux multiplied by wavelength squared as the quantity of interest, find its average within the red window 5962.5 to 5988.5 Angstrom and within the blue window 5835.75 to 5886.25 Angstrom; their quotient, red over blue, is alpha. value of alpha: 1.0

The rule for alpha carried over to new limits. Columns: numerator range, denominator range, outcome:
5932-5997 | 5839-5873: 1.05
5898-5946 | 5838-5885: 1.02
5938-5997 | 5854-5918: 1.07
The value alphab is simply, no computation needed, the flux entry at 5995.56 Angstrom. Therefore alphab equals 12.93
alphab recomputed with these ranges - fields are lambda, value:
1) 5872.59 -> 13.2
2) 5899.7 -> 11.76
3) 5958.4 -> 12.9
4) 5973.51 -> 13.09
